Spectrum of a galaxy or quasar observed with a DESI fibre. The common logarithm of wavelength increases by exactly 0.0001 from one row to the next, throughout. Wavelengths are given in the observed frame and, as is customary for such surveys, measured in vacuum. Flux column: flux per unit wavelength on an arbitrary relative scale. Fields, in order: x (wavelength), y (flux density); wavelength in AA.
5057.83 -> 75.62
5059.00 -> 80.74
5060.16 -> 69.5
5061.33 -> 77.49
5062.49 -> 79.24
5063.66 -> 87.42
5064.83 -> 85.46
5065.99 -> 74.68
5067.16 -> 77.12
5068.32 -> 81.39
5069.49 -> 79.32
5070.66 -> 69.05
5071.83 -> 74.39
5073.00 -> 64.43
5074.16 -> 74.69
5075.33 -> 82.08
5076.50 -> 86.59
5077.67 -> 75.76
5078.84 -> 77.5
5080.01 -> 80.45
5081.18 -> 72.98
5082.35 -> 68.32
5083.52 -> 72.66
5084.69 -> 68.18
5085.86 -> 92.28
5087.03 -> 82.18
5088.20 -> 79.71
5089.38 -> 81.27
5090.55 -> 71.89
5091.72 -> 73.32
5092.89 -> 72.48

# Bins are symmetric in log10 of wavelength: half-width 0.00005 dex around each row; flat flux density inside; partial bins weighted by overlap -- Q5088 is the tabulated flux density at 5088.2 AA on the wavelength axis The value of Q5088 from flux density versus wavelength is 79.71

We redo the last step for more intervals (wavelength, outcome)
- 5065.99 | 74.68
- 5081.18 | 72.98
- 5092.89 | 72.48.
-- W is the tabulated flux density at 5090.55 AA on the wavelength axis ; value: 71.89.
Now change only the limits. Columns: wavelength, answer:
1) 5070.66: 69.05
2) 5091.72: 73.32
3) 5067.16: 77.12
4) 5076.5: 86.59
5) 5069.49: 79.32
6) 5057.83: 75.62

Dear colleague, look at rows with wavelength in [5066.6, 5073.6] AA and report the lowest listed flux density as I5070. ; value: 64.43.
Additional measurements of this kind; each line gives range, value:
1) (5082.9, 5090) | 68.18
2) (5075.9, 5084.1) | 68.32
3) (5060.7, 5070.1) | 74.68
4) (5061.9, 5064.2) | 79.24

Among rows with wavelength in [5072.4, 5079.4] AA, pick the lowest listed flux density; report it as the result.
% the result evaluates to 64.43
